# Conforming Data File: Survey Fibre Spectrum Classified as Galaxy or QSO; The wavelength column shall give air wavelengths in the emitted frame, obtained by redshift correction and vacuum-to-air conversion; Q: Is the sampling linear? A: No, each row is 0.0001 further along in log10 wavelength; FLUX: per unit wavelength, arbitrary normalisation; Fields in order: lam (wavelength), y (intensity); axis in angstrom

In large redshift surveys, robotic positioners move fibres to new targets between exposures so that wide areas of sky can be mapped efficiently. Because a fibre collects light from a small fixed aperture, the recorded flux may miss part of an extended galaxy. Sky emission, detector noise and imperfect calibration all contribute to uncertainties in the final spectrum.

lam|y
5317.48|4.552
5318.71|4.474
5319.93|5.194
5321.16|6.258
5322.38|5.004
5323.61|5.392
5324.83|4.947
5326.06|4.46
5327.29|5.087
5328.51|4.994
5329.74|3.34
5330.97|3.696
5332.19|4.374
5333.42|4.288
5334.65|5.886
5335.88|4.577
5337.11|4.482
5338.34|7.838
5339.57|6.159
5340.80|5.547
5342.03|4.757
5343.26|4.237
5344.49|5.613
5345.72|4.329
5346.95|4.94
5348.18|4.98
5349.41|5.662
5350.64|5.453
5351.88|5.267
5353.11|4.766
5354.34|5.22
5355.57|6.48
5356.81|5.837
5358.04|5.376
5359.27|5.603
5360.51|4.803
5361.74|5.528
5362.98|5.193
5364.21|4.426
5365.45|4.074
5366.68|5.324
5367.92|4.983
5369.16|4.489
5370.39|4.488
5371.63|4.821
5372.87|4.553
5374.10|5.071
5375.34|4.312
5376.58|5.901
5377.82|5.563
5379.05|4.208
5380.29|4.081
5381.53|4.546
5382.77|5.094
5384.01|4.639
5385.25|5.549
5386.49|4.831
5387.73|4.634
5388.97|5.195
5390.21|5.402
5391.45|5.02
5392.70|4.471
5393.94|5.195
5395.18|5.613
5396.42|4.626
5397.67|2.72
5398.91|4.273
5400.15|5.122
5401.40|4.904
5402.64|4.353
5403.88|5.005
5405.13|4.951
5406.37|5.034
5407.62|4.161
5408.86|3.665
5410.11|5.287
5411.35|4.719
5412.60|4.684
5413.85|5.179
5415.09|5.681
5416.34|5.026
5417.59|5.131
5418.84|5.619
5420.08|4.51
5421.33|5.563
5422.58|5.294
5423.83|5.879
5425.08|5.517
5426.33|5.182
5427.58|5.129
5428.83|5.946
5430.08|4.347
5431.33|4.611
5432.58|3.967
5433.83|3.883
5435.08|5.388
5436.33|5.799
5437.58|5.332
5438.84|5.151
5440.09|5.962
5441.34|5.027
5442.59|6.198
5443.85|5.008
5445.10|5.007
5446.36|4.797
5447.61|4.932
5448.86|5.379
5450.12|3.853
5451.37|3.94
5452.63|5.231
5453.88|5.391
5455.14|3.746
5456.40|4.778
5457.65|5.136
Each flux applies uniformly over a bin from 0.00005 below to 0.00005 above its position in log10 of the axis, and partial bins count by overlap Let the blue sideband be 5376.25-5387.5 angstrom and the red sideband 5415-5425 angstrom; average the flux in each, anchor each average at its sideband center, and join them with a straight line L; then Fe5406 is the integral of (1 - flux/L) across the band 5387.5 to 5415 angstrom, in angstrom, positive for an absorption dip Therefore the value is 1.9 angstrom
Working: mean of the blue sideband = 4.9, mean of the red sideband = 5.33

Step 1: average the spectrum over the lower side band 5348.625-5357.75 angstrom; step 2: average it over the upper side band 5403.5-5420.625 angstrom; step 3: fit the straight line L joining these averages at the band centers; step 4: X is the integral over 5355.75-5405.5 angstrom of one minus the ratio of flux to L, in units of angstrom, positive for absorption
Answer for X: 3.29 angstrom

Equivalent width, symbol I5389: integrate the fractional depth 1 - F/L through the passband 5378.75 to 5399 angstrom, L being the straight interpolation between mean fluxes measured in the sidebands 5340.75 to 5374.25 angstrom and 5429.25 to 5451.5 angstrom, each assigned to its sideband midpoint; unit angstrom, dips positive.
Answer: 1.2 angstrom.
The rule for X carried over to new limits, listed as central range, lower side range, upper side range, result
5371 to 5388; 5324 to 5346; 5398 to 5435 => 0.3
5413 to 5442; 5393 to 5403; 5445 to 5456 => -3.3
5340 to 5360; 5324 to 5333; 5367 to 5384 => -2.9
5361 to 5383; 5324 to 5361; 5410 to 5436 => 1.2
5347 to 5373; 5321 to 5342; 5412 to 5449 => -0.2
